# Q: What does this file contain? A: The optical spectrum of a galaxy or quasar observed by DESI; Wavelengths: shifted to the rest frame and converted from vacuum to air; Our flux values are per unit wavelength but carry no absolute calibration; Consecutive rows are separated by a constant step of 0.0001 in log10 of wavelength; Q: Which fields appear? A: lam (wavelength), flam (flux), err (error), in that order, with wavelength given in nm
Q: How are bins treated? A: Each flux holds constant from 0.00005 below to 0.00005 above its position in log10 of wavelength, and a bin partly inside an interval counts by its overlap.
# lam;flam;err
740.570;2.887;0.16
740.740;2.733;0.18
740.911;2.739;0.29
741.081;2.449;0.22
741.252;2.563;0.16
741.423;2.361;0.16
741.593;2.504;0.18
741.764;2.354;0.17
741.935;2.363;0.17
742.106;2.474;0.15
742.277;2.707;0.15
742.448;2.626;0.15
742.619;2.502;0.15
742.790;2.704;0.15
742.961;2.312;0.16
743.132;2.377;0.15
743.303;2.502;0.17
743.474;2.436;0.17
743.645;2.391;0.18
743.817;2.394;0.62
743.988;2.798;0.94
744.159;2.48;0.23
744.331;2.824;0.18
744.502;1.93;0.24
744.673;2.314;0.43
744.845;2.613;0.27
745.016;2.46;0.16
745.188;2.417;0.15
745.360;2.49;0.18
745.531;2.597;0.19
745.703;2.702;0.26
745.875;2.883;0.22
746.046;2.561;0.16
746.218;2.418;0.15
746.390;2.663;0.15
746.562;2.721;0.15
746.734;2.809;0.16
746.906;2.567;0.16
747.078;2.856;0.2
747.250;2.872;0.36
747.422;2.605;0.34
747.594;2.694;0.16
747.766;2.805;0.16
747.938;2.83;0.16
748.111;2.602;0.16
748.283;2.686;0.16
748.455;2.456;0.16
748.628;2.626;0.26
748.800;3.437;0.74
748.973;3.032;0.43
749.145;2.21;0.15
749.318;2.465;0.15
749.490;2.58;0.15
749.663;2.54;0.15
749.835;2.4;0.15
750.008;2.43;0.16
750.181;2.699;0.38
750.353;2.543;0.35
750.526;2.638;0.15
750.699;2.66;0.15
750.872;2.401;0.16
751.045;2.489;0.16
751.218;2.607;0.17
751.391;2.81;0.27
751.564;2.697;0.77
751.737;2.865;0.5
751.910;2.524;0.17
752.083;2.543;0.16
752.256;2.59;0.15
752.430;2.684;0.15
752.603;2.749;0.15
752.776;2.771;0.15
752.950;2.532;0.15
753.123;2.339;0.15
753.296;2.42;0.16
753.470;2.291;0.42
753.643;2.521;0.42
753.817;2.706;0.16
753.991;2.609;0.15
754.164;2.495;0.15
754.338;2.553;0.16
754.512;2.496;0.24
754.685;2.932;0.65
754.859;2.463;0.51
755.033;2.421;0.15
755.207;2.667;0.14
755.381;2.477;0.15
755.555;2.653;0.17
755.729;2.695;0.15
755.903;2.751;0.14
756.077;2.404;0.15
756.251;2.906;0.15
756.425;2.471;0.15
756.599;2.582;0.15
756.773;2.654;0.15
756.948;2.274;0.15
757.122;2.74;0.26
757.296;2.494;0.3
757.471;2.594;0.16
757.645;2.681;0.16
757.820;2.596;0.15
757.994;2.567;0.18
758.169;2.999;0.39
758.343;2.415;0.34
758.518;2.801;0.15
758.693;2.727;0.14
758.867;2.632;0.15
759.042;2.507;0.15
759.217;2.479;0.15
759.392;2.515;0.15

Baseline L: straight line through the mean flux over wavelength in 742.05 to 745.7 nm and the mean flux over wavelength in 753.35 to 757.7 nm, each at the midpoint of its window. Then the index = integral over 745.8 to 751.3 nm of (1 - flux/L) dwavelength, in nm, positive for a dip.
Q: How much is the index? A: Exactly -0.26 nm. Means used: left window 2.5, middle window 2.65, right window 2.58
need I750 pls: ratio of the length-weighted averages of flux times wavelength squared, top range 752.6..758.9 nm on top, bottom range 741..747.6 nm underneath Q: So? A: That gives 1.1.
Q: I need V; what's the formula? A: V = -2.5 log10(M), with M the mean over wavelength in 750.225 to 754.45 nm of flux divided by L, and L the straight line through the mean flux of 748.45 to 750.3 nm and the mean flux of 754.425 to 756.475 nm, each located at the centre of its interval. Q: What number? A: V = 0.016 mag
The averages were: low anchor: 2.63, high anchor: 2.61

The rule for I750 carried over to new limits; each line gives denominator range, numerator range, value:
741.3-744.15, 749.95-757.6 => 1.07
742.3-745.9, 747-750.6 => 1.08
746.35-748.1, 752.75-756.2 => 0.95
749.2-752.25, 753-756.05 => 1.00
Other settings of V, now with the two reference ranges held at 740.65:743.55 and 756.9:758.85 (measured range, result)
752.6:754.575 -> 0.03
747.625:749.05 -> -0.10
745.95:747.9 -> -0.06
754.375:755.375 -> 0.01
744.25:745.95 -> 0.01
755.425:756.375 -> -0.02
